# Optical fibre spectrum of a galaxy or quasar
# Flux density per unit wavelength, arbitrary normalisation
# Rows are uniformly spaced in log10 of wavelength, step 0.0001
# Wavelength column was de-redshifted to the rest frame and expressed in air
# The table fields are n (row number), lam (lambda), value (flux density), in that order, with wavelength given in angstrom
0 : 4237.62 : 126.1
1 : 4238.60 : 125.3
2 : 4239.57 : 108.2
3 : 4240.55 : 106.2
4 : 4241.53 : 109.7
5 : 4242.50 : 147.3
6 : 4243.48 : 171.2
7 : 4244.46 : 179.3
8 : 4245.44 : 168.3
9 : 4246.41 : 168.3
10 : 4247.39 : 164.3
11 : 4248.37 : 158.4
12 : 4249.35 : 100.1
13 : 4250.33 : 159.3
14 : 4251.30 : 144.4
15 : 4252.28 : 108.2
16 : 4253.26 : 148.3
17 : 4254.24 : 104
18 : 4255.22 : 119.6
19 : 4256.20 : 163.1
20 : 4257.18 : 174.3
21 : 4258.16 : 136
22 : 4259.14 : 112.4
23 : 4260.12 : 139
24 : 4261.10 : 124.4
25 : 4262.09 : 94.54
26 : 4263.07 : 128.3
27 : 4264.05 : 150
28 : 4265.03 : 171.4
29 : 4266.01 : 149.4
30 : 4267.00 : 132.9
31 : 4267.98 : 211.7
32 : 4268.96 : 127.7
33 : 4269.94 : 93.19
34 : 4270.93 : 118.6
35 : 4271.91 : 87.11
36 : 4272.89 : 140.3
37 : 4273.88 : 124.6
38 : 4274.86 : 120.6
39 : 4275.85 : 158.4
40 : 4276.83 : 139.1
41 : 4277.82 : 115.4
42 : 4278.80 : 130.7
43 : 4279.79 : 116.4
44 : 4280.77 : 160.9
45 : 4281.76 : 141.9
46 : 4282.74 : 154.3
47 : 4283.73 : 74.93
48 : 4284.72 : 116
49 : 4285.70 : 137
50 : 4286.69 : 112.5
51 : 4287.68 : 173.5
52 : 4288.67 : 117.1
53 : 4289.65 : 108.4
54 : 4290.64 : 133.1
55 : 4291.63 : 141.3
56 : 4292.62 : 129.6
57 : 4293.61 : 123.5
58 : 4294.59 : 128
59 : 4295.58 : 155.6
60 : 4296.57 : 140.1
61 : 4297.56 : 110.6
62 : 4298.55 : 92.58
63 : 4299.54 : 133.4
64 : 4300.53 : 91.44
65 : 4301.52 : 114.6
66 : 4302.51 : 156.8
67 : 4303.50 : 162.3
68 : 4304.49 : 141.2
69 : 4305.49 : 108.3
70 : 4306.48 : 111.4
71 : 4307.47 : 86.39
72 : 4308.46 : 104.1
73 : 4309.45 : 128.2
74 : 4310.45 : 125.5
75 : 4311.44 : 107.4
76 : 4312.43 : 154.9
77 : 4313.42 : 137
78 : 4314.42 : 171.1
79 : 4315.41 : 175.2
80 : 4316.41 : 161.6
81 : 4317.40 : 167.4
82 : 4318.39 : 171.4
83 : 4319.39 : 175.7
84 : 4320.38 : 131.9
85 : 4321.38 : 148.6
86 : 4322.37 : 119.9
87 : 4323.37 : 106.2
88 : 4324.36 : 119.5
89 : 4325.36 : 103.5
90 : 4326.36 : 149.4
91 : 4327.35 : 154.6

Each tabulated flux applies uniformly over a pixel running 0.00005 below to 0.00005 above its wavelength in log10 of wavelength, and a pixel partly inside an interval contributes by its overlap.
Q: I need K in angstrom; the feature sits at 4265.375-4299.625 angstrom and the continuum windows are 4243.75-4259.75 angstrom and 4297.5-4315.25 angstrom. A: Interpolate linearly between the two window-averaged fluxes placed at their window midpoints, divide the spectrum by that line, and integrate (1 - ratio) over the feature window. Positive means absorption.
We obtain 1.0 angstrom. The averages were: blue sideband 145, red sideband 126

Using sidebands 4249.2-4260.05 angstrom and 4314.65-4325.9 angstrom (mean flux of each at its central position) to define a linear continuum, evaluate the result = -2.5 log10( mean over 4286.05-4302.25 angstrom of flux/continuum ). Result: 0.12 mag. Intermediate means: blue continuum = 135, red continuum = 144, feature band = 126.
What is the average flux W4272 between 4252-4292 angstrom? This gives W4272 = 132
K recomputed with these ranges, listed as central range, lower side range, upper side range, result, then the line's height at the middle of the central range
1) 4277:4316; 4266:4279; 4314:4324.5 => 3.41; 141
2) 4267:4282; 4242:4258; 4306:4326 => 1.18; 144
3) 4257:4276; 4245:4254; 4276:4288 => 0.60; 138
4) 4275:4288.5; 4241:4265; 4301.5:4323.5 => 0.72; 140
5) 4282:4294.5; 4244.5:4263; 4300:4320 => 0.99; 138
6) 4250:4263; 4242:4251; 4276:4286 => 1.47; 149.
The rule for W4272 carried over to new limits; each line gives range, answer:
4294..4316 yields 129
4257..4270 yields 140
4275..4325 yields 132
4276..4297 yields 131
